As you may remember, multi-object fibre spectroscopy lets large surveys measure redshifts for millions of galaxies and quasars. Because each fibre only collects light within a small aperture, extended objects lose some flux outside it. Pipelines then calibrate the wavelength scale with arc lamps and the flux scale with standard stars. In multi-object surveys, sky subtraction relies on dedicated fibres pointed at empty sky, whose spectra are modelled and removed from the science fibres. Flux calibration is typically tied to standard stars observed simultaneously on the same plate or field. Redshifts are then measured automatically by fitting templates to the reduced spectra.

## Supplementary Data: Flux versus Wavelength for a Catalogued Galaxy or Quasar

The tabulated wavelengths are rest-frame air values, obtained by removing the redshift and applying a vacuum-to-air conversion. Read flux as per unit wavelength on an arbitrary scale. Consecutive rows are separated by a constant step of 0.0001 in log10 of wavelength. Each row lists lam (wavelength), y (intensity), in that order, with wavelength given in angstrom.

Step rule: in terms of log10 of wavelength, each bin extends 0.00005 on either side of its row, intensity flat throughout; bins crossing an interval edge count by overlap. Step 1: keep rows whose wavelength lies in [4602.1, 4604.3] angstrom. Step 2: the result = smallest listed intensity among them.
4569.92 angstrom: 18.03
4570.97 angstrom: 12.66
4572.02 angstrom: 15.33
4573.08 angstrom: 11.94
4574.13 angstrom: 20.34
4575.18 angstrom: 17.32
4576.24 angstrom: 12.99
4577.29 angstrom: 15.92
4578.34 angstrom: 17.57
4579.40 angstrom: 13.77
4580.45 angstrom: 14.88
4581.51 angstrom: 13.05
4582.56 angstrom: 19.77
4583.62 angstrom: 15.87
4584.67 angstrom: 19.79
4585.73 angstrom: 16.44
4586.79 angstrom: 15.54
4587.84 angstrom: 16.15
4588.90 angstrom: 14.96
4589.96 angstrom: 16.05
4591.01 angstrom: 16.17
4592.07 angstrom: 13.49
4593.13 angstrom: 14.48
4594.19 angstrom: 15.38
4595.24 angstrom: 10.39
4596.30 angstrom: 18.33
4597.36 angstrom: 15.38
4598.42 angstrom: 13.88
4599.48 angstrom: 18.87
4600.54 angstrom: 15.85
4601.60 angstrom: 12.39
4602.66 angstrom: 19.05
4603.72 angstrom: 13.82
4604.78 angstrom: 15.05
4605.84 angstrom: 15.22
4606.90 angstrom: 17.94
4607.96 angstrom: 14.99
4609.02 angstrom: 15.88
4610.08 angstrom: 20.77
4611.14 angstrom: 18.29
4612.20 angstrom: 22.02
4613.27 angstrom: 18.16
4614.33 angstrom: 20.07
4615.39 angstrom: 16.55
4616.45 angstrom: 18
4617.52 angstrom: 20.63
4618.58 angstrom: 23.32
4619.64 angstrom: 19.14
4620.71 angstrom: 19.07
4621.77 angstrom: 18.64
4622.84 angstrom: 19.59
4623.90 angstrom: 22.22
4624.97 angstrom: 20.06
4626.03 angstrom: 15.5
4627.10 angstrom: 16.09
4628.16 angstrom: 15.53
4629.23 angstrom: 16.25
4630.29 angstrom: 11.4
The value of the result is 13.82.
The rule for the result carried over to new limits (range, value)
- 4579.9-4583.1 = 13.05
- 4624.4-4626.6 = 15.5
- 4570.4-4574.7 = 11.94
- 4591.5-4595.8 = 10.39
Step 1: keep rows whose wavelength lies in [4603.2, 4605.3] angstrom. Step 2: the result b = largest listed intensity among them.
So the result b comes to 15.05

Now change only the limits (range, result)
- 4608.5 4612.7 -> 22.02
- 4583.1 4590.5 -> 19.79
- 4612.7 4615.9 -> 20.07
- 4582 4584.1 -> 19.77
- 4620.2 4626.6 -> 22.22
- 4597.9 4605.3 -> 19.05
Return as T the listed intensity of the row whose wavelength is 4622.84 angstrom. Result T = 19.59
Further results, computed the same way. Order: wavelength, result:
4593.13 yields 14.48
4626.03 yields 15.5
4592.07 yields 13.49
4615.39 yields 16.55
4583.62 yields 15.87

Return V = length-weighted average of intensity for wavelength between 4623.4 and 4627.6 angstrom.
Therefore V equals 18.4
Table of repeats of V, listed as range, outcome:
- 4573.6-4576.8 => 16.9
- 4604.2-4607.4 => 16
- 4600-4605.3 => 15.2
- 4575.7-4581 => 15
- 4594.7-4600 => 15.4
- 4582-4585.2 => 18.4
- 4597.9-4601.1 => 16.2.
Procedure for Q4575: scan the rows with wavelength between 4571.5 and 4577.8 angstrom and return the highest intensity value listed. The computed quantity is 20.34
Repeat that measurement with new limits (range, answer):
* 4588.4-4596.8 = 18.33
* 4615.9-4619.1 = 23.32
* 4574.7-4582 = 17.57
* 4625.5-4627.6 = 16.09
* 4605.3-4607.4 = 17.94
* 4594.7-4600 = 18.87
